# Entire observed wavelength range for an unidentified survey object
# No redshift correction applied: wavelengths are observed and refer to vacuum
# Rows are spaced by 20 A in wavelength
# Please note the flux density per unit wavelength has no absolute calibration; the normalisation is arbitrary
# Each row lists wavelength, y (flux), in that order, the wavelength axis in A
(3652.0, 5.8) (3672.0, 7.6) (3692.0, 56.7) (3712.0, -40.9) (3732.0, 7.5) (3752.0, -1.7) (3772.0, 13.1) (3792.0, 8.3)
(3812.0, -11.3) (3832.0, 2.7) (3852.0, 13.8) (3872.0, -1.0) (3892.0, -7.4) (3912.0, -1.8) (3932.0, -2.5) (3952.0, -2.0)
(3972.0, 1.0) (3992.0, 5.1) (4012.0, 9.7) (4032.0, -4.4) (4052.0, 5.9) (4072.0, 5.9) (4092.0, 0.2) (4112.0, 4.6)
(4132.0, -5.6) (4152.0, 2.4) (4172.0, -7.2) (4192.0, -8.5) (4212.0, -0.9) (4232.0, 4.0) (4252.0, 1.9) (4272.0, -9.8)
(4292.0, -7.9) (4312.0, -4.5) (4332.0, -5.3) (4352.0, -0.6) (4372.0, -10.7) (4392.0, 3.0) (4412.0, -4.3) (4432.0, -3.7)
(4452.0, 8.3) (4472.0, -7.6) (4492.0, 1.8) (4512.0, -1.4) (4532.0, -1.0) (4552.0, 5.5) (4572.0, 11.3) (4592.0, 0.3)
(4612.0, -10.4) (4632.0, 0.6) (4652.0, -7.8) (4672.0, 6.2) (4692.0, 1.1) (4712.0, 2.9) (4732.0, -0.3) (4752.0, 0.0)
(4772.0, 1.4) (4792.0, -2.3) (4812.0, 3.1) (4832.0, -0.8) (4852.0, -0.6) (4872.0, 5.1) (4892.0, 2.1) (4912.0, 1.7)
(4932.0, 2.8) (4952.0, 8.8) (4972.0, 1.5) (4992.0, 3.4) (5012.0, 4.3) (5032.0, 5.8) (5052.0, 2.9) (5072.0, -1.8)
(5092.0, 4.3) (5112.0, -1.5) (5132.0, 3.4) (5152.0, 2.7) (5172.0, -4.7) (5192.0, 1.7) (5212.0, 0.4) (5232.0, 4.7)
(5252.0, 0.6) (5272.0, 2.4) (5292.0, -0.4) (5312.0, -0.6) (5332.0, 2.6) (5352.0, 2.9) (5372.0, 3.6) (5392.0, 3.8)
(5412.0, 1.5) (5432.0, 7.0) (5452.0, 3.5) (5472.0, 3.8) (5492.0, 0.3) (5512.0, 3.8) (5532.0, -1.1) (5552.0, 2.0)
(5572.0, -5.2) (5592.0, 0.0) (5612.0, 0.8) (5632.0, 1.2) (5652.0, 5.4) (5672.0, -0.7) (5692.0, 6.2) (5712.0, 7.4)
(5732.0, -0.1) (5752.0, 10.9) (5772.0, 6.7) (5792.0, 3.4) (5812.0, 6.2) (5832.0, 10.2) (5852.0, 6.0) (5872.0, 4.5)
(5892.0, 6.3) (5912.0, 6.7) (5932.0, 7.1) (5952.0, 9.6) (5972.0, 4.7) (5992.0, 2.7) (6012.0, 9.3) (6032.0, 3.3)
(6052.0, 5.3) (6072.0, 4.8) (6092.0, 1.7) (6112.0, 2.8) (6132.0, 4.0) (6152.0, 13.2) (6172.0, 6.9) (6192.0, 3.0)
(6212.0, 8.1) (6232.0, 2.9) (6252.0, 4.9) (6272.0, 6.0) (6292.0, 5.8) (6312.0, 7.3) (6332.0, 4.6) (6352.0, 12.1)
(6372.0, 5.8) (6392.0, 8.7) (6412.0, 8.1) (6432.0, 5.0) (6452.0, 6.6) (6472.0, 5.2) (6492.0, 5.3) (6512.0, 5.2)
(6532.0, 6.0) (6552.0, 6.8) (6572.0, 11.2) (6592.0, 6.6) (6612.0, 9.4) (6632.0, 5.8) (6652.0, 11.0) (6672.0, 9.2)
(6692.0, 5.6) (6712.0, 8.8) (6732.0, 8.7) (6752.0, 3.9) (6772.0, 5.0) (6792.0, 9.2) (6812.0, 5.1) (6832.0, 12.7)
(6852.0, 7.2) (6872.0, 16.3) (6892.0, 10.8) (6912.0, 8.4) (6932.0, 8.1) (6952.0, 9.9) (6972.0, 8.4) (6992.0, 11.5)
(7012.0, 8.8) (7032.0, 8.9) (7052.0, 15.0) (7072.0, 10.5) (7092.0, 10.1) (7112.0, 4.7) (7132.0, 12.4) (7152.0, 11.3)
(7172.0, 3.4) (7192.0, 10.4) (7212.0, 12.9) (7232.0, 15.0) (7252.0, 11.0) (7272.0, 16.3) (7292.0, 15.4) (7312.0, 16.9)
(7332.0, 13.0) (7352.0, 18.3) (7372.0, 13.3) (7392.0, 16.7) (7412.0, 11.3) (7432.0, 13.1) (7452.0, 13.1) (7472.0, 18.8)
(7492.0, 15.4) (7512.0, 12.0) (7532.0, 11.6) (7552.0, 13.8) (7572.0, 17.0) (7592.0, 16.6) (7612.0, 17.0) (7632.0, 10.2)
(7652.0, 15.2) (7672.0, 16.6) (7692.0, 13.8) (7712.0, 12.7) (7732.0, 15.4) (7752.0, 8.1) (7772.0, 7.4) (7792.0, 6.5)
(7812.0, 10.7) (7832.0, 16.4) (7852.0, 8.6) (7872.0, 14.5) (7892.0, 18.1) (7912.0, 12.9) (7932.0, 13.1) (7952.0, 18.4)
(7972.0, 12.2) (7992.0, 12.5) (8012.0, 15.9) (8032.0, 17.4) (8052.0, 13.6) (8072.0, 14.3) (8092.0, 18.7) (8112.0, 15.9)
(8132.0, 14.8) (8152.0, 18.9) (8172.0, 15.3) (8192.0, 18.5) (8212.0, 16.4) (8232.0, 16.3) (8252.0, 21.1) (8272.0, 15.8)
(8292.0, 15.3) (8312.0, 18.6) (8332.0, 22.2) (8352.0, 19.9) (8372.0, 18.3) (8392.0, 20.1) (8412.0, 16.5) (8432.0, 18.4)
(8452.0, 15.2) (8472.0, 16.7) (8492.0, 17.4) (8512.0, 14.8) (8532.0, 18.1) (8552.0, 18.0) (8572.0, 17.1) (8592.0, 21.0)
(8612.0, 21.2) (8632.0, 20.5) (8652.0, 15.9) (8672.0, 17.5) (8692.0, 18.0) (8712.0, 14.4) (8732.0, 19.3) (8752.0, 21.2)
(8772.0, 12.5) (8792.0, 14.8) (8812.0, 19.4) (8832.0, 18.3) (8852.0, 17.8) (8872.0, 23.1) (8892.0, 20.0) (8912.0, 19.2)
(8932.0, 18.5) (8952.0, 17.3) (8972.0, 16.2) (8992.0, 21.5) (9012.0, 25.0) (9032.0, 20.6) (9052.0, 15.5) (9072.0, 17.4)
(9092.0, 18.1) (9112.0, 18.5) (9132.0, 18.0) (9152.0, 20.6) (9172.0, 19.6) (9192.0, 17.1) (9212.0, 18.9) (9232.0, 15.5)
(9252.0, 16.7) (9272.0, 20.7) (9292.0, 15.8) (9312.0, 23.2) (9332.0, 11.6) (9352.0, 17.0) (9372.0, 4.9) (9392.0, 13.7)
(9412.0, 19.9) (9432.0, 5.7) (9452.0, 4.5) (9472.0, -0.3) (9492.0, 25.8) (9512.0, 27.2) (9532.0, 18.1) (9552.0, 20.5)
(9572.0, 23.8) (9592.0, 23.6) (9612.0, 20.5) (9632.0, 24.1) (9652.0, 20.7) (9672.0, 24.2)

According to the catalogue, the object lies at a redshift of 0.808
